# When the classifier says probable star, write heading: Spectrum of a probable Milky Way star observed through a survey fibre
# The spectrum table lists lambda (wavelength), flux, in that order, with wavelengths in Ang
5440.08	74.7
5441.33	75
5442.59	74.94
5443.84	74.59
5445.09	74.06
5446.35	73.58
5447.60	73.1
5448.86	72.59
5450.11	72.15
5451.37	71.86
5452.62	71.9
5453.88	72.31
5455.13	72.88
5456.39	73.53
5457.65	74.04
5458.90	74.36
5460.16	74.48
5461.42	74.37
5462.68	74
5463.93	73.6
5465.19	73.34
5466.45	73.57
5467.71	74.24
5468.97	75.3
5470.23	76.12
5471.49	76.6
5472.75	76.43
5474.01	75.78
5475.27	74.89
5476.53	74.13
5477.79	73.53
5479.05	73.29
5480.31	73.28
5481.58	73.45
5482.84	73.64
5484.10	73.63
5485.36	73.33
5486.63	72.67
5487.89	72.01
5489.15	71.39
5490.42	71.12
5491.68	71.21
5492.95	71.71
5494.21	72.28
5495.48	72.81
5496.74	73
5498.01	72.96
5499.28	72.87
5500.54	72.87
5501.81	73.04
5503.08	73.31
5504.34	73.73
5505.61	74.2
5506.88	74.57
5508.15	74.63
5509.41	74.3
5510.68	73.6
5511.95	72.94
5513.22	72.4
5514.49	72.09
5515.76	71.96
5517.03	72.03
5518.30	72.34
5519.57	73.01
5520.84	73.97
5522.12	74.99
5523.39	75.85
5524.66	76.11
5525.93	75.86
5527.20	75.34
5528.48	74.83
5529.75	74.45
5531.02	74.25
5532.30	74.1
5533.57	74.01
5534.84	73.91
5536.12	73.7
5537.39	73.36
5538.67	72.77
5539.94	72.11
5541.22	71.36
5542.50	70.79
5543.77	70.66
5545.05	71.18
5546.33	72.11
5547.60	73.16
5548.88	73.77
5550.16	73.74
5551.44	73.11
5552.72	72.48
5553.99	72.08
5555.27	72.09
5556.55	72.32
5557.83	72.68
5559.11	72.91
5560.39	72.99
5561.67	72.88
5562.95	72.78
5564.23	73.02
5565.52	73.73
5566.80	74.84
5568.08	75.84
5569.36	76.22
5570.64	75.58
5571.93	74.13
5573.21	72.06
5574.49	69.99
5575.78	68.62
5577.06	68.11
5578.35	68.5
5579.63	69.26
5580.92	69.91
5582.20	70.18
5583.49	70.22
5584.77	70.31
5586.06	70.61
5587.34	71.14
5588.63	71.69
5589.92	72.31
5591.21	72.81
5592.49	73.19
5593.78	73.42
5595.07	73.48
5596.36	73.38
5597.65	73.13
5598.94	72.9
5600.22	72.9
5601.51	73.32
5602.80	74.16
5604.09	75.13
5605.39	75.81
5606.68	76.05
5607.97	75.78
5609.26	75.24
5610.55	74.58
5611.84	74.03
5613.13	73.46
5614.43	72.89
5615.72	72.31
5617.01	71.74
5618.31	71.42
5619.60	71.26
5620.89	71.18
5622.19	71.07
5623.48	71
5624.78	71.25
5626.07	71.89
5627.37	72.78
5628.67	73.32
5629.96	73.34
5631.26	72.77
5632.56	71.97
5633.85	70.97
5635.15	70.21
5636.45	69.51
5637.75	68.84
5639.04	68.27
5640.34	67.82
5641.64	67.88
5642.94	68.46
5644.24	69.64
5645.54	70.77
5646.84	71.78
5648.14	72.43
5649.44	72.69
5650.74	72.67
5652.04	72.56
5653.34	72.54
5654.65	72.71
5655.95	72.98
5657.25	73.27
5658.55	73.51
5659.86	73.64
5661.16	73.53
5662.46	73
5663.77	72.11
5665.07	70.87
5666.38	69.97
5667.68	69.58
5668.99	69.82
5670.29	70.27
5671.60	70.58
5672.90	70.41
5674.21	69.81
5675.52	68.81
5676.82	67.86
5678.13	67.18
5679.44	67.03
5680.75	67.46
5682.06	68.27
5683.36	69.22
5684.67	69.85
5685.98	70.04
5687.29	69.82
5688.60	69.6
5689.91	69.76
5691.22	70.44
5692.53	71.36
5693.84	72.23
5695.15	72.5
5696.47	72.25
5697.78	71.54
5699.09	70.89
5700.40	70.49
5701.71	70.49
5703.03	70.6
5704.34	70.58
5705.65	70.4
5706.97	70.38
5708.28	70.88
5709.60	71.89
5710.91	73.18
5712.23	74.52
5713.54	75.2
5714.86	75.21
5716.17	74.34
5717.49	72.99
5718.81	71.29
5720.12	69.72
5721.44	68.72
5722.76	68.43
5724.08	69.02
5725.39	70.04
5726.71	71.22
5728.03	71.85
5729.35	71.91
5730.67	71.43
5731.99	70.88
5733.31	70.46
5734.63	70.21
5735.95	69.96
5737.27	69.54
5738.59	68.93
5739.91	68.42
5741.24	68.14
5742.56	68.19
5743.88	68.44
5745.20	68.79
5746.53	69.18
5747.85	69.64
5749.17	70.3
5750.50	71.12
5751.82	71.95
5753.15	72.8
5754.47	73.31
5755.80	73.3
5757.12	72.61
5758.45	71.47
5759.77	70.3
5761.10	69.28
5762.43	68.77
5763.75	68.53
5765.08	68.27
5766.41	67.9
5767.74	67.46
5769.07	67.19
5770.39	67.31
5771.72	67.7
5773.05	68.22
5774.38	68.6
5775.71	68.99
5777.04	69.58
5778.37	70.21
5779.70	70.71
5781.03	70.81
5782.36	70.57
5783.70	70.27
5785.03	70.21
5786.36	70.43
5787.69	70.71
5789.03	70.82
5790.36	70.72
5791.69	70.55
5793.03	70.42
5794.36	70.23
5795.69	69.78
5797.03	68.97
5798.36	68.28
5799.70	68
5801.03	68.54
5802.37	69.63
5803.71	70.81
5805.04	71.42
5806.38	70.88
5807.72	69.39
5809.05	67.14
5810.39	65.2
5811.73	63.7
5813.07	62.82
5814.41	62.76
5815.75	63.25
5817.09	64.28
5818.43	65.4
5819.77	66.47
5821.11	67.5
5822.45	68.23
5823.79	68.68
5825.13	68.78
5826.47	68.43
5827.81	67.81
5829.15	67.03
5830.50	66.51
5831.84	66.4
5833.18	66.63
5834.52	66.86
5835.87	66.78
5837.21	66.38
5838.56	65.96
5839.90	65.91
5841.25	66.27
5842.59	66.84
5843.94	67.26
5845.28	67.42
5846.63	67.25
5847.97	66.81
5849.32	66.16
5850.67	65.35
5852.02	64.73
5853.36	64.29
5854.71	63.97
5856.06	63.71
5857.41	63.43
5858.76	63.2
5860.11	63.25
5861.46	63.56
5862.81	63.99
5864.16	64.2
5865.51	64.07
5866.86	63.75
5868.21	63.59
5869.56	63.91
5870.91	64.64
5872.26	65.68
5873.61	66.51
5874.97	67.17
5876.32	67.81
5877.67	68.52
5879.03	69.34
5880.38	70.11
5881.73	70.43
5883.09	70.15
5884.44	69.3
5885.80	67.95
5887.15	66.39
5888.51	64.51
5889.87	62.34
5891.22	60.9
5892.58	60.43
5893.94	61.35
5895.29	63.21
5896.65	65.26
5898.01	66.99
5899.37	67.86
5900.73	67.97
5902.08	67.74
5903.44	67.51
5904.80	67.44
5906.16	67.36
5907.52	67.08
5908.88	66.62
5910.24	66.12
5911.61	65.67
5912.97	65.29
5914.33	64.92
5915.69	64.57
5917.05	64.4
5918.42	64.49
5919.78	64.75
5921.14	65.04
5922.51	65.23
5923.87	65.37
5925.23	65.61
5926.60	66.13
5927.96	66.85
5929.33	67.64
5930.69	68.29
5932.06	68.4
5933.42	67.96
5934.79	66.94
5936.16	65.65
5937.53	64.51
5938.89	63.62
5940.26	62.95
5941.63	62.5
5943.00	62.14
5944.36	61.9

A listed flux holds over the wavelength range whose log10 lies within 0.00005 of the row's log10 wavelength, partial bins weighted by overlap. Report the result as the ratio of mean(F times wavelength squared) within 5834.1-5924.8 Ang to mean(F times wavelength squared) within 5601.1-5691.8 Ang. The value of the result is 1.0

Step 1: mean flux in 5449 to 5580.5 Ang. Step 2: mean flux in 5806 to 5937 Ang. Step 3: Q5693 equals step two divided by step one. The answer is 0.9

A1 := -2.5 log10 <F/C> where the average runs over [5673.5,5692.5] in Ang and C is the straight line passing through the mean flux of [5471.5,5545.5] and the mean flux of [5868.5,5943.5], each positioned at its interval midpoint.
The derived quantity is 0.017 mag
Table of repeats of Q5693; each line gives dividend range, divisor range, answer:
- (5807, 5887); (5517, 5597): 0.91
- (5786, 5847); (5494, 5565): 0.92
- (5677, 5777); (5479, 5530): 0.96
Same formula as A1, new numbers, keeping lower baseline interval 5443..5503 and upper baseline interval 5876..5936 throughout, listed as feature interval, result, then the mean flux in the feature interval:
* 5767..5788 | -0.01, 69.3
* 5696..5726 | -0.03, 71.5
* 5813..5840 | 0.02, 66.4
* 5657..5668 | -0.03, 72.2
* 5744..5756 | -0.03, 70.9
